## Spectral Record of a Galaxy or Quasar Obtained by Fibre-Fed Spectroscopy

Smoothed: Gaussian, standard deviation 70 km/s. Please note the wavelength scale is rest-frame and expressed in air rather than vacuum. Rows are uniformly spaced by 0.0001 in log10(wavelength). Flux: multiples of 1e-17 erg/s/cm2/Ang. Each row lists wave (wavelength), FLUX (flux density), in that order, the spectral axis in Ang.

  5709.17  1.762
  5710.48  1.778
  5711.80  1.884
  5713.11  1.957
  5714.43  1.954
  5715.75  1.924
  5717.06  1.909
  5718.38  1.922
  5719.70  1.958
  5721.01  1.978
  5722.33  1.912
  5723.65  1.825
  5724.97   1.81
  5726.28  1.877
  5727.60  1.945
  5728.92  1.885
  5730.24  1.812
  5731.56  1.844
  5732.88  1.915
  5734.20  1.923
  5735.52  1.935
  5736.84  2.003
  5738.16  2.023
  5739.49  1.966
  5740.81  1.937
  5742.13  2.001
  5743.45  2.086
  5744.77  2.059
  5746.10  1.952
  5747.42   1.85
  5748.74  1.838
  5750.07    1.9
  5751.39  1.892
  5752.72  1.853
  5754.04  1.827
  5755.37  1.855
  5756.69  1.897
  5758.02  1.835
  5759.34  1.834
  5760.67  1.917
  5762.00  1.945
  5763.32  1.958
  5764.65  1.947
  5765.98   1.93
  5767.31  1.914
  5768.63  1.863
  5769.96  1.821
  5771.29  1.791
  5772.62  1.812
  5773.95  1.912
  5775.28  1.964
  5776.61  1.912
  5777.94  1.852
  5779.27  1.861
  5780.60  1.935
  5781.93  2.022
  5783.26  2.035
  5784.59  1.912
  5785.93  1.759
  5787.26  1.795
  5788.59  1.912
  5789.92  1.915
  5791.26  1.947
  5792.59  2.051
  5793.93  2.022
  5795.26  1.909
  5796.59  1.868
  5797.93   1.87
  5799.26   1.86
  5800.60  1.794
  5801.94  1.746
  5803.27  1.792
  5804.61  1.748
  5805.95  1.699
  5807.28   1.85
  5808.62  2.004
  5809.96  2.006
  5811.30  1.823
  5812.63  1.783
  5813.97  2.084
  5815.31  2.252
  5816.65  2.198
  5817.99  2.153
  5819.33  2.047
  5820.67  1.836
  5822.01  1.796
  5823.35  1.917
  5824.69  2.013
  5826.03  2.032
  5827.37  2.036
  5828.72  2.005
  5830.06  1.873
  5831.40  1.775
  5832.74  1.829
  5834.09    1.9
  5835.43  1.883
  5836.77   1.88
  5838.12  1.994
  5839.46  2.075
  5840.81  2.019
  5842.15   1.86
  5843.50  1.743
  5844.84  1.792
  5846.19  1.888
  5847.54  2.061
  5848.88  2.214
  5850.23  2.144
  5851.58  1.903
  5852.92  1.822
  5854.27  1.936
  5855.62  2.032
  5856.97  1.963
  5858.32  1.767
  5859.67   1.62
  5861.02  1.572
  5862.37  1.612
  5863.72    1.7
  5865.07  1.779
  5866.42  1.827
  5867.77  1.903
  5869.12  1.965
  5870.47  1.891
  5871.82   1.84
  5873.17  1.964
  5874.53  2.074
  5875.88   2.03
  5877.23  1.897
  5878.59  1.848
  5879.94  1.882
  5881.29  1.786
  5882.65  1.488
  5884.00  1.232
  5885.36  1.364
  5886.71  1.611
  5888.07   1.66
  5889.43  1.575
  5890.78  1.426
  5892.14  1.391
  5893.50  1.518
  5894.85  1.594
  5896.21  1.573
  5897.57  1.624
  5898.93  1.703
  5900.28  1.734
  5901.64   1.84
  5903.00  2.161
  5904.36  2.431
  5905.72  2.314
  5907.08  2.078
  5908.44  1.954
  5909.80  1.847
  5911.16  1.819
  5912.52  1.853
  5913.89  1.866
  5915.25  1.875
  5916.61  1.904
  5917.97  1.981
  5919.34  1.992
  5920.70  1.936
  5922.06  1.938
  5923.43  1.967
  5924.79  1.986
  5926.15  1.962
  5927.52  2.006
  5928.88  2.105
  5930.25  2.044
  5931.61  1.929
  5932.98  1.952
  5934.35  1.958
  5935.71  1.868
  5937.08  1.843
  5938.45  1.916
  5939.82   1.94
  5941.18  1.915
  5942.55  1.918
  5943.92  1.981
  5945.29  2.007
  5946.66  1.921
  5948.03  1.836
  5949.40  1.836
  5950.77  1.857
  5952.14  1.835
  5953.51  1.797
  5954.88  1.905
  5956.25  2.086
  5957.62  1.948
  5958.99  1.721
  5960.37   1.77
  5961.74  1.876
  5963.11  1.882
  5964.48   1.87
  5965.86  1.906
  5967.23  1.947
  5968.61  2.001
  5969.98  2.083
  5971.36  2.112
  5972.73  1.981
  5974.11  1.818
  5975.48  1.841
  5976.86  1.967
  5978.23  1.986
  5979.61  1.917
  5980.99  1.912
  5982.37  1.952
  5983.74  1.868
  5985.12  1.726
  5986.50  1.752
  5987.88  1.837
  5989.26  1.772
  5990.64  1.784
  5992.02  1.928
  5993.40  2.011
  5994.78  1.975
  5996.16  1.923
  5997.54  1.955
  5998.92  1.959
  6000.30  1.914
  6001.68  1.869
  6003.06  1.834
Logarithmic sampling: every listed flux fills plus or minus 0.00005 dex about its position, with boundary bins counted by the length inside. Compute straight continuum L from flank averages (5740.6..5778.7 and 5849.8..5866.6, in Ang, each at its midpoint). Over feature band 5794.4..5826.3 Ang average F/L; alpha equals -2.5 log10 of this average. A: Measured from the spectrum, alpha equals -0.04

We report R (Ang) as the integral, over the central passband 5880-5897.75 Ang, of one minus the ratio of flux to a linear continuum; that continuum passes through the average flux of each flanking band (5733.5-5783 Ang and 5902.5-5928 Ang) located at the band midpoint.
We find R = 4.0 Ang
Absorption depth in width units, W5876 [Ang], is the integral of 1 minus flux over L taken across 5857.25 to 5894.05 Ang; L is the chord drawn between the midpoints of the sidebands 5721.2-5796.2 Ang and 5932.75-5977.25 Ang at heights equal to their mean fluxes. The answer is 3.76 Ang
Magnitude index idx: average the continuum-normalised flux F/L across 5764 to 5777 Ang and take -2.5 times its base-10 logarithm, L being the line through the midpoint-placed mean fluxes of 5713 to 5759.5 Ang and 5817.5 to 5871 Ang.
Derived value 0.01 mag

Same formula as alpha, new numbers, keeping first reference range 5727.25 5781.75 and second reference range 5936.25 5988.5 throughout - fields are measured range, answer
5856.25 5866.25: 0.109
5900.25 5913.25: -0.062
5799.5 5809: 0.062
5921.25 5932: -0.051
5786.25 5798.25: -0.006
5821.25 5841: -0.015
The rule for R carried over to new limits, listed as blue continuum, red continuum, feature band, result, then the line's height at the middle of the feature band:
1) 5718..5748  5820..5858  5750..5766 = 0.4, 1.93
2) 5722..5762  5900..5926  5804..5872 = 1.3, 1.95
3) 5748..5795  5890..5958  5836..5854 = -0.5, 1.9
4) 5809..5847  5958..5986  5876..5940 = 3.0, 1.92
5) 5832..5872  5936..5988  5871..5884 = 0.4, 1.89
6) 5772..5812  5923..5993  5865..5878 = -0.2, 1.9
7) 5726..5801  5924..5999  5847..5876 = 0.4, 1.91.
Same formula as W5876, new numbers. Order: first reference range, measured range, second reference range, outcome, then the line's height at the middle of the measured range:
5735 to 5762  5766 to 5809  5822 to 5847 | 0.9 Ang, 1.92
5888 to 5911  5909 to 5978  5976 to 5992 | -3.5 Ang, 1.83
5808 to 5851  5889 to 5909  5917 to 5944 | 1.7 Ang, 1.96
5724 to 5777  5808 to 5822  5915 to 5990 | -0.7 Ang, 1.91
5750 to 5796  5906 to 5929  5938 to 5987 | -0.5 Ang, 1.9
